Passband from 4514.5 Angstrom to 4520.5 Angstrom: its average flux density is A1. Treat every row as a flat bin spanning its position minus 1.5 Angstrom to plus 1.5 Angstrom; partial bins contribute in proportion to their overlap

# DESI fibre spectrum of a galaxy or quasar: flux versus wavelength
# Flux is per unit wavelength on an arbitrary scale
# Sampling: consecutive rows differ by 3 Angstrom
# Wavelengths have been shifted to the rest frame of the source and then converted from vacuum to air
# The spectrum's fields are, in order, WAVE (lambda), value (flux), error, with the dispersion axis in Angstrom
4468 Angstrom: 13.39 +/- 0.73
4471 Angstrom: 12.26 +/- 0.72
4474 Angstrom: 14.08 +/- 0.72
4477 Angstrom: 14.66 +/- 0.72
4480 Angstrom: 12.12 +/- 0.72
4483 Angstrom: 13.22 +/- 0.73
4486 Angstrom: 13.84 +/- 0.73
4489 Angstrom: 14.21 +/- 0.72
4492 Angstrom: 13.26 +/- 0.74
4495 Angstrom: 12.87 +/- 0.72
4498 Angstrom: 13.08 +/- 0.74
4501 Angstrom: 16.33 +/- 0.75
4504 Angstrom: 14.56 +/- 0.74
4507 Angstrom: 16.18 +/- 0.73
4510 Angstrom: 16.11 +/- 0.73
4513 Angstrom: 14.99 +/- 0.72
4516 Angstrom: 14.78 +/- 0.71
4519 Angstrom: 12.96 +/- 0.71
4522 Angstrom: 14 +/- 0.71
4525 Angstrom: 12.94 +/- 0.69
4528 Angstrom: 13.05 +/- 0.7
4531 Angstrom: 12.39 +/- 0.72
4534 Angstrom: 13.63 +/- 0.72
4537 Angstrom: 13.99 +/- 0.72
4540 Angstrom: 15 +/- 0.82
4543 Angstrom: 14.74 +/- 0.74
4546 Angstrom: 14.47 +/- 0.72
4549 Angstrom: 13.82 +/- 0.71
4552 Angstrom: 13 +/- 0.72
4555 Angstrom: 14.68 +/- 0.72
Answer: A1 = 13.9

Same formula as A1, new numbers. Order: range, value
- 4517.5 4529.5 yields 13.2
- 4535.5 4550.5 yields 14.4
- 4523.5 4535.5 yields 13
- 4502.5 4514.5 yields 15.5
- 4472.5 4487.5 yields 13.6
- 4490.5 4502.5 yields 13.9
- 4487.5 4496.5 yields 13.4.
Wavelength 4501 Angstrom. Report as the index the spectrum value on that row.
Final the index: 16.33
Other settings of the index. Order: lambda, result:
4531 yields 12.39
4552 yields 13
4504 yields 14.56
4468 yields 13.39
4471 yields 12.26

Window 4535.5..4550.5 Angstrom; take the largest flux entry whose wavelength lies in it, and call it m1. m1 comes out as 15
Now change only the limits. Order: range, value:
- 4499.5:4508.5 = 16.33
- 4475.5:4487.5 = 14.66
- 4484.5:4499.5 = 14.21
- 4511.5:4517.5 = 14.99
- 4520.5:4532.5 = 14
